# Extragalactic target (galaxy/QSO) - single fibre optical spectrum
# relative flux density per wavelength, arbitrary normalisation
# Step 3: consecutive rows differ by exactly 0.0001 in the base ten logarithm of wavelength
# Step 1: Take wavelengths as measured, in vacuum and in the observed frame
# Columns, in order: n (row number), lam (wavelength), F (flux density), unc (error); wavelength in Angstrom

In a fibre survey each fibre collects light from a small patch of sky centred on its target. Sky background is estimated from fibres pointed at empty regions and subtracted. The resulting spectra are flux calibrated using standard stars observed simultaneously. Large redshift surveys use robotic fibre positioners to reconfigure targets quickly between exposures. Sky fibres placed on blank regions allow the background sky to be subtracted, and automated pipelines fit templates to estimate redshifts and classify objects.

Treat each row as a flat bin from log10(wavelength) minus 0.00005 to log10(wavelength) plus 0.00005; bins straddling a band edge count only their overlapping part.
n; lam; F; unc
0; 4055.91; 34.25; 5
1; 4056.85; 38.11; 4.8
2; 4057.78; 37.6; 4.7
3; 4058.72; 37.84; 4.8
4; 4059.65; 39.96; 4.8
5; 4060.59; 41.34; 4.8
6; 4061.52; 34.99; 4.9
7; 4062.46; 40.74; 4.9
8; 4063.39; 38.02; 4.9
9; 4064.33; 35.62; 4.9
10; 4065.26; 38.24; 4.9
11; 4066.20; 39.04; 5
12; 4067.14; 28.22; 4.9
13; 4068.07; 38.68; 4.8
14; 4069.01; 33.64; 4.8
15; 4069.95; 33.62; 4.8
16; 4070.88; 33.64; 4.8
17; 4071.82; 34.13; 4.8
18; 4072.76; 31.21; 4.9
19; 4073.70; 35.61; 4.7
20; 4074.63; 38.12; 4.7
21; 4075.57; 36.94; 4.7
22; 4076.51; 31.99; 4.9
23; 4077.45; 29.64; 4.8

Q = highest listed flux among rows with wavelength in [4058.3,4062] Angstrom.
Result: 41.34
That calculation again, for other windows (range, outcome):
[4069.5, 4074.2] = 35.61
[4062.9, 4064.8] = 38.02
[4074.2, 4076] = 38.12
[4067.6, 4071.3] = 38.68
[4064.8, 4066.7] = 39.04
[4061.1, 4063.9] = 40.74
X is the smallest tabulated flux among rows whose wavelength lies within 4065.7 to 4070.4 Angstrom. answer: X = 28.22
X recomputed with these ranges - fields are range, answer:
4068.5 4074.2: 31.21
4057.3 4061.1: 37.6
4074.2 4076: 36.94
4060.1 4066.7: 34.99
